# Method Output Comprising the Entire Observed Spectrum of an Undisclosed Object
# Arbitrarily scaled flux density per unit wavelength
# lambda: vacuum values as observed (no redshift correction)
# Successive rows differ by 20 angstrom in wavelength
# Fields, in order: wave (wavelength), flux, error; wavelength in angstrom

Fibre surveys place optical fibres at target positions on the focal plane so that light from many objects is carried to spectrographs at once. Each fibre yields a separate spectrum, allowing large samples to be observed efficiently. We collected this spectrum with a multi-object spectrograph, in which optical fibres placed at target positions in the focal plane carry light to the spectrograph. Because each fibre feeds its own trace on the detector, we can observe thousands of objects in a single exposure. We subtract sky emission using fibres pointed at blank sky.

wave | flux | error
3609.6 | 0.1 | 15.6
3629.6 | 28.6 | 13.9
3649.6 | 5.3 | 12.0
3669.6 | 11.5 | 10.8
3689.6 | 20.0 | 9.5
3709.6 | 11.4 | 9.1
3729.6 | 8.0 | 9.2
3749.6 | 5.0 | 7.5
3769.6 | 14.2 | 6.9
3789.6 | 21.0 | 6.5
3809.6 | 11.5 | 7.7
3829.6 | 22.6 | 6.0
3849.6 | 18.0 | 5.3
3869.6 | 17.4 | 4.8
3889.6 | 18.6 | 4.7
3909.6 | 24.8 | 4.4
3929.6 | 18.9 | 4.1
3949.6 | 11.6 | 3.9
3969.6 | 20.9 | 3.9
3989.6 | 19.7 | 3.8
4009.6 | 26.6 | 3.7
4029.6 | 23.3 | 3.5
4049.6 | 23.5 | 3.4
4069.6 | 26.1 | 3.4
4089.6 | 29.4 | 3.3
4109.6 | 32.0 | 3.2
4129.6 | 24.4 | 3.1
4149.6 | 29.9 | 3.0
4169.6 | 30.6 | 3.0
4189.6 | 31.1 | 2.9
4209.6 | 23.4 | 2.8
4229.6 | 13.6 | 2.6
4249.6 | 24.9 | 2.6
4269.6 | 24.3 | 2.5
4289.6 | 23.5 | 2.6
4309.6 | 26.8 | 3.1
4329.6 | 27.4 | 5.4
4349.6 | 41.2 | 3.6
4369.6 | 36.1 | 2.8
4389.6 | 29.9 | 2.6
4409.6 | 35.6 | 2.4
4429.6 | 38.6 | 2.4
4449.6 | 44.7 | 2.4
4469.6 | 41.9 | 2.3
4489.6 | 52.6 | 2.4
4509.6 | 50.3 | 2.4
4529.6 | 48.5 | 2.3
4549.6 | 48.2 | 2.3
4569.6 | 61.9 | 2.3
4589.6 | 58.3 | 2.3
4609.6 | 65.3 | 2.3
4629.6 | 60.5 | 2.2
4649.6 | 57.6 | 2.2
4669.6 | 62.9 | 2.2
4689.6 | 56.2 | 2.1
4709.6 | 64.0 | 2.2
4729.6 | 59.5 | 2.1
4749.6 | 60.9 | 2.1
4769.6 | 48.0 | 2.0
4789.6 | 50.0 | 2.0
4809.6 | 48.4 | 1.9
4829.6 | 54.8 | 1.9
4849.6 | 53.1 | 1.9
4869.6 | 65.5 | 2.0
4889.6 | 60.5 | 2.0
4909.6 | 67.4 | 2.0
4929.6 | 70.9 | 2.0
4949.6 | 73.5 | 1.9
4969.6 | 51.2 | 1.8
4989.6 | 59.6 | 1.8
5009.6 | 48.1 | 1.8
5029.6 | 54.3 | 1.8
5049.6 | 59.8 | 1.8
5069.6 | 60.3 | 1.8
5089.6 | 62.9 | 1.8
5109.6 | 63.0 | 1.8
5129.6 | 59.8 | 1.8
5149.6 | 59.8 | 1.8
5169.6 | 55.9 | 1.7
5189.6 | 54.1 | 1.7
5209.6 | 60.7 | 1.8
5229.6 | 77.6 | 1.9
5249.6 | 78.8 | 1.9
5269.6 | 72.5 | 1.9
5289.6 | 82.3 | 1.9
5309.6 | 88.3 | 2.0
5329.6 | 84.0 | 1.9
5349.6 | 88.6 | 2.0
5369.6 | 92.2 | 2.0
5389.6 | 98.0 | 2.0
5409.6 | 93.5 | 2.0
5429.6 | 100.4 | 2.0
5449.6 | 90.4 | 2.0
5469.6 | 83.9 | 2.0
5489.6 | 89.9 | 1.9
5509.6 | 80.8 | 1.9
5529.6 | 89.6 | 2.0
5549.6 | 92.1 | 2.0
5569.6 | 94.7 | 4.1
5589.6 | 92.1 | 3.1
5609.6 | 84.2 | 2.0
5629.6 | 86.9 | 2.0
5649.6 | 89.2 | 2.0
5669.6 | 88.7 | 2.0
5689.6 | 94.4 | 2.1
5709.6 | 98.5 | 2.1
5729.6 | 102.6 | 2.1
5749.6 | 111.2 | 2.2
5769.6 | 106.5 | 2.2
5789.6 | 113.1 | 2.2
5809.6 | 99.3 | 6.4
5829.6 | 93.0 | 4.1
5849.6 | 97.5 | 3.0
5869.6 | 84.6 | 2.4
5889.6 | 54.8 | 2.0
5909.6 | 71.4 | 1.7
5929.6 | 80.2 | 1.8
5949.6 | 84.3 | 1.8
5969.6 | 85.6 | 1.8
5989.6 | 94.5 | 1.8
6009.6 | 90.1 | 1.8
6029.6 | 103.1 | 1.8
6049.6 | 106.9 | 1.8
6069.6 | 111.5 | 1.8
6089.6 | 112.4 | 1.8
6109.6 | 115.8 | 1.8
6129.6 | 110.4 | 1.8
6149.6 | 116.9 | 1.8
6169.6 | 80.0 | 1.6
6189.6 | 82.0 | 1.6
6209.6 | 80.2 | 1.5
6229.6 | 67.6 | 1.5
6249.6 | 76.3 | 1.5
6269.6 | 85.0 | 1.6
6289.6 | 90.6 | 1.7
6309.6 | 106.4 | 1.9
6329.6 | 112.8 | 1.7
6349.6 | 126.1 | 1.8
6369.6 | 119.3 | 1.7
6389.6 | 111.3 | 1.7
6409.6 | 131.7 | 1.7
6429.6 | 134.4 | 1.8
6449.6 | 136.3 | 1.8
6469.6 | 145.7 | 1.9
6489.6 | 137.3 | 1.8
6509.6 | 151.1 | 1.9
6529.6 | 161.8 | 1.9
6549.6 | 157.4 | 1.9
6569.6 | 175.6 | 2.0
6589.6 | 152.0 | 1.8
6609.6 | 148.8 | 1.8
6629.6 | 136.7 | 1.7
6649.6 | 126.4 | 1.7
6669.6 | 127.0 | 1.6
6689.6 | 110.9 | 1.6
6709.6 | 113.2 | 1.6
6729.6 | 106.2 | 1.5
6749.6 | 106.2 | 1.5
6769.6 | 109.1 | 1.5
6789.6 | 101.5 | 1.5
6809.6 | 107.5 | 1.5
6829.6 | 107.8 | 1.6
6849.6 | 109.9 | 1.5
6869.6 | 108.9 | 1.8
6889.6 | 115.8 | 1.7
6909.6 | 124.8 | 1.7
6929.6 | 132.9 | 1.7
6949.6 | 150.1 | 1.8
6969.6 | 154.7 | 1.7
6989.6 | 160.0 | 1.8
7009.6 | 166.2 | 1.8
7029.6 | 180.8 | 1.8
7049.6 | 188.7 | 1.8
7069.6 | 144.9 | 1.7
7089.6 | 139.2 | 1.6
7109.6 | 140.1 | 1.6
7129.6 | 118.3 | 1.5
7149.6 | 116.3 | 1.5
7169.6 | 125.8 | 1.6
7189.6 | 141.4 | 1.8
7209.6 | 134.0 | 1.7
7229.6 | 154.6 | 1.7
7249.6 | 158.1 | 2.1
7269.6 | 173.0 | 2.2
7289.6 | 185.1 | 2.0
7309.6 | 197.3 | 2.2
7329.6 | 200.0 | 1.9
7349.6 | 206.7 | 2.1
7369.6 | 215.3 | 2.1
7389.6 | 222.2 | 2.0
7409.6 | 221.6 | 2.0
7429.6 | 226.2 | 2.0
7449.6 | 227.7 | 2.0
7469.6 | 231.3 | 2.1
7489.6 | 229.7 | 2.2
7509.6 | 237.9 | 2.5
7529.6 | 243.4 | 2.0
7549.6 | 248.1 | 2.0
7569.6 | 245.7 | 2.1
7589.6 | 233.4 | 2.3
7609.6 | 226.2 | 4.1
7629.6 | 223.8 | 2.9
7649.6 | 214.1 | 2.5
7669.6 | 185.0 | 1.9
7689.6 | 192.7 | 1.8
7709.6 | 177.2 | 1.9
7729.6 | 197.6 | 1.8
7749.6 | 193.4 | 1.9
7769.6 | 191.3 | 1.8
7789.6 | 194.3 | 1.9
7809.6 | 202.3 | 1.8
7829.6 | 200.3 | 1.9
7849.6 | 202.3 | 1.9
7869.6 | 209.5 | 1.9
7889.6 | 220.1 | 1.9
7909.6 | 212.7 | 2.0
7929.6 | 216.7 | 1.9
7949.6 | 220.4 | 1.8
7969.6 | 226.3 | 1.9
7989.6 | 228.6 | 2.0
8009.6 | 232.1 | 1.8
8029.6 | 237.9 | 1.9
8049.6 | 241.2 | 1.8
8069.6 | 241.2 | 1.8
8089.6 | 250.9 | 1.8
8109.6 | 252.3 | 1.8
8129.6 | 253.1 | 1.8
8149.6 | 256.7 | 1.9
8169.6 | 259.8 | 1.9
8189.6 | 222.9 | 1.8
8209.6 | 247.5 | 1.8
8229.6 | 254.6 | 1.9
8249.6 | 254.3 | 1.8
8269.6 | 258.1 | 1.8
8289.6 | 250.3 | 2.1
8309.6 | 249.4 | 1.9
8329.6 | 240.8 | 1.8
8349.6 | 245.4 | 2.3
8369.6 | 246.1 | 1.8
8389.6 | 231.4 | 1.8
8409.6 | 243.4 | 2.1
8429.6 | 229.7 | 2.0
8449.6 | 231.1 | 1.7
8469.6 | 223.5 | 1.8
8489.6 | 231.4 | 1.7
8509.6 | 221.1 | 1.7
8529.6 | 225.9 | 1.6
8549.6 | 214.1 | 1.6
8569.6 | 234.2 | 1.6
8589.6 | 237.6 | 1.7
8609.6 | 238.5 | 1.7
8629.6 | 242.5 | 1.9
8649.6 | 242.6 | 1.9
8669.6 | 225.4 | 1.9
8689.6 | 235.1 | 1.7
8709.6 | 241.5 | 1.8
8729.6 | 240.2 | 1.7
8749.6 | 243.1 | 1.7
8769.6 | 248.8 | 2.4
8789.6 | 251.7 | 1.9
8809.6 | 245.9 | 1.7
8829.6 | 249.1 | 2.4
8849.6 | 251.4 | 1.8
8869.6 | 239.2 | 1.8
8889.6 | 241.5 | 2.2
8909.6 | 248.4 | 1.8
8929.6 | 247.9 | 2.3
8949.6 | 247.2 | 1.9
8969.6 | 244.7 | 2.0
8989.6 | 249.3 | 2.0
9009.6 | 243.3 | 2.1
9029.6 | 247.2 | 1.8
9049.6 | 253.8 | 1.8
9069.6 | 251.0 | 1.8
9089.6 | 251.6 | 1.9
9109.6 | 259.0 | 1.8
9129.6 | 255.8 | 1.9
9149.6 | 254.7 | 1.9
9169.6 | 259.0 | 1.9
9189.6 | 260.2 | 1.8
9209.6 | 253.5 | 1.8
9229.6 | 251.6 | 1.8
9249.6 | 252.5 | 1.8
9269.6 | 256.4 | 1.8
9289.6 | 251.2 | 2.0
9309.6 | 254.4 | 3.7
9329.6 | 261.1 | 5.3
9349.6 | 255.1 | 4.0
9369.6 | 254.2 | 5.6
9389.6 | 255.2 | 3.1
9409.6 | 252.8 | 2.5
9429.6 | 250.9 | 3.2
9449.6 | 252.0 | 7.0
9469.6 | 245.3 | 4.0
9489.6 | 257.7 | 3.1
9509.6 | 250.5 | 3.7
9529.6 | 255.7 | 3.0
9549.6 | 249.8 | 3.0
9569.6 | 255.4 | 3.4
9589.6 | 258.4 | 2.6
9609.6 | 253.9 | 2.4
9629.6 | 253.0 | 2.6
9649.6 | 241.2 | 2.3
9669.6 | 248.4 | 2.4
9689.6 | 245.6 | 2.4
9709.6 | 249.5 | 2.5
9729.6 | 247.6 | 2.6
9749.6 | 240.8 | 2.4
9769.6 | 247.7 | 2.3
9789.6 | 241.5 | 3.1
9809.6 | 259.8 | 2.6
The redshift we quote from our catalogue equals 0.00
